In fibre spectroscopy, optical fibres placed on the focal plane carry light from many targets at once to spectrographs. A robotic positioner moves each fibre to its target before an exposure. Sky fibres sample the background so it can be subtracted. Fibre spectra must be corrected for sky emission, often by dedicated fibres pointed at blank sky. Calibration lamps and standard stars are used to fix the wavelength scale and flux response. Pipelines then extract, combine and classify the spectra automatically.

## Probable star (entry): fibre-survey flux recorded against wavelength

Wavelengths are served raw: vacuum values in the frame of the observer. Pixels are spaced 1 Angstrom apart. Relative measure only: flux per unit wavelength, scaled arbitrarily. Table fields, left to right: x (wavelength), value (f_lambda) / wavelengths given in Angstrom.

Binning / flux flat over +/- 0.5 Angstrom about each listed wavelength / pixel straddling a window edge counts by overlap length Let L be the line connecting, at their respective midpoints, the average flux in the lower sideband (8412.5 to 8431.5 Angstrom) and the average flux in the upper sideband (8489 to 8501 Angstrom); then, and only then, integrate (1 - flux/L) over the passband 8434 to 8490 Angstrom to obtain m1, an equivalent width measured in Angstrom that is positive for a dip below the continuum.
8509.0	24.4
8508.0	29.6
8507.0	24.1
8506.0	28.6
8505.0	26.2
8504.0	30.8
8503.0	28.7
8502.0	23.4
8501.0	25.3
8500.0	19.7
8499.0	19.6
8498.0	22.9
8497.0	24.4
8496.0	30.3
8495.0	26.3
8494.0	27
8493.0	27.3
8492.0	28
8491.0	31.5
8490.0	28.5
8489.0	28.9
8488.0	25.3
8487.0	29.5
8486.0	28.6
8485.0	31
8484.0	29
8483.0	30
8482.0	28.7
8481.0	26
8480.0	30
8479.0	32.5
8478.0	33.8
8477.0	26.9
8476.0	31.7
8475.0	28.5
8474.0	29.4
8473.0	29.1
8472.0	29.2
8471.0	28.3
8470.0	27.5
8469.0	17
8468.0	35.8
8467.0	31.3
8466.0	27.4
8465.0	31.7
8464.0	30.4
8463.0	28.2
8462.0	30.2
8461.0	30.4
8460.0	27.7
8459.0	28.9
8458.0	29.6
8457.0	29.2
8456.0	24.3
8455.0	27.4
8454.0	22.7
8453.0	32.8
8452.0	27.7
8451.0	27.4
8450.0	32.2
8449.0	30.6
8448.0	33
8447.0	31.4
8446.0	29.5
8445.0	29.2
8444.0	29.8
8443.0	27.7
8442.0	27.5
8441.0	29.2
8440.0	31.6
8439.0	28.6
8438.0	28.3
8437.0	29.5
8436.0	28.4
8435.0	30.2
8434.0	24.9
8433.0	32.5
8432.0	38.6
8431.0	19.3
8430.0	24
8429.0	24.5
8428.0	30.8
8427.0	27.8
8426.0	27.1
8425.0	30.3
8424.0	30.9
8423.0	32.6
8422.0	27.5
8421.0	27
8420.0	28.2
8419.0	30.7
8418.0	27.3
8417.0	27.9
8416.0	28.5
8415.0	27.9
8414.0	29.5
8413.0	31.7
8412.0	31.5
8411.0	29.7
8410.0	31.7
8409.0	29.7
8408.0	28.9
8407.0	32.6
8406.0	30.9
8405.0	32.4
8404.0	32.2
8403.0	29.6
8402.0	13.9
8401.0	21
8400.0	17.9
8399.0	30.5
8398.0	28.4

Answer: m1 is -4.4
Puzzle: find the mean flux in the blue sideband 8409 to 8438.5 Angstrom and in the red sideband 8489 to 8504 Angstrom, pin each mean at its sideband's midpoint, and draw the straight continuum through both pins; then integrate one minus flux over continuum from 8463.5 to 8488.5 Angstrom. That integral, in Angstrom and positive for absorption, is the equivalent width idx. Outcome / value -2.0 Angstrom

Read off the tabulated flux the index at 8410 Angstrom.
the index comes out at 31.7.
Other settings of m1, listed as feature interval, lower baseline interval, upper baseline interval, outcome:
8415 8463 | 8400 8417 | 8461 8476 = -0.1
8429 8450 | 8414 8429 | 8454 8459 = -0.9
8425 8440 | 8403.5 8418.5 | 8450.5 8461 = 0.4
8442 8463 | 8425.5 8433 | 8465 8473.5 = -0.7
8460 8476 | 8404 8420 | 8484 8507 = -0.6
